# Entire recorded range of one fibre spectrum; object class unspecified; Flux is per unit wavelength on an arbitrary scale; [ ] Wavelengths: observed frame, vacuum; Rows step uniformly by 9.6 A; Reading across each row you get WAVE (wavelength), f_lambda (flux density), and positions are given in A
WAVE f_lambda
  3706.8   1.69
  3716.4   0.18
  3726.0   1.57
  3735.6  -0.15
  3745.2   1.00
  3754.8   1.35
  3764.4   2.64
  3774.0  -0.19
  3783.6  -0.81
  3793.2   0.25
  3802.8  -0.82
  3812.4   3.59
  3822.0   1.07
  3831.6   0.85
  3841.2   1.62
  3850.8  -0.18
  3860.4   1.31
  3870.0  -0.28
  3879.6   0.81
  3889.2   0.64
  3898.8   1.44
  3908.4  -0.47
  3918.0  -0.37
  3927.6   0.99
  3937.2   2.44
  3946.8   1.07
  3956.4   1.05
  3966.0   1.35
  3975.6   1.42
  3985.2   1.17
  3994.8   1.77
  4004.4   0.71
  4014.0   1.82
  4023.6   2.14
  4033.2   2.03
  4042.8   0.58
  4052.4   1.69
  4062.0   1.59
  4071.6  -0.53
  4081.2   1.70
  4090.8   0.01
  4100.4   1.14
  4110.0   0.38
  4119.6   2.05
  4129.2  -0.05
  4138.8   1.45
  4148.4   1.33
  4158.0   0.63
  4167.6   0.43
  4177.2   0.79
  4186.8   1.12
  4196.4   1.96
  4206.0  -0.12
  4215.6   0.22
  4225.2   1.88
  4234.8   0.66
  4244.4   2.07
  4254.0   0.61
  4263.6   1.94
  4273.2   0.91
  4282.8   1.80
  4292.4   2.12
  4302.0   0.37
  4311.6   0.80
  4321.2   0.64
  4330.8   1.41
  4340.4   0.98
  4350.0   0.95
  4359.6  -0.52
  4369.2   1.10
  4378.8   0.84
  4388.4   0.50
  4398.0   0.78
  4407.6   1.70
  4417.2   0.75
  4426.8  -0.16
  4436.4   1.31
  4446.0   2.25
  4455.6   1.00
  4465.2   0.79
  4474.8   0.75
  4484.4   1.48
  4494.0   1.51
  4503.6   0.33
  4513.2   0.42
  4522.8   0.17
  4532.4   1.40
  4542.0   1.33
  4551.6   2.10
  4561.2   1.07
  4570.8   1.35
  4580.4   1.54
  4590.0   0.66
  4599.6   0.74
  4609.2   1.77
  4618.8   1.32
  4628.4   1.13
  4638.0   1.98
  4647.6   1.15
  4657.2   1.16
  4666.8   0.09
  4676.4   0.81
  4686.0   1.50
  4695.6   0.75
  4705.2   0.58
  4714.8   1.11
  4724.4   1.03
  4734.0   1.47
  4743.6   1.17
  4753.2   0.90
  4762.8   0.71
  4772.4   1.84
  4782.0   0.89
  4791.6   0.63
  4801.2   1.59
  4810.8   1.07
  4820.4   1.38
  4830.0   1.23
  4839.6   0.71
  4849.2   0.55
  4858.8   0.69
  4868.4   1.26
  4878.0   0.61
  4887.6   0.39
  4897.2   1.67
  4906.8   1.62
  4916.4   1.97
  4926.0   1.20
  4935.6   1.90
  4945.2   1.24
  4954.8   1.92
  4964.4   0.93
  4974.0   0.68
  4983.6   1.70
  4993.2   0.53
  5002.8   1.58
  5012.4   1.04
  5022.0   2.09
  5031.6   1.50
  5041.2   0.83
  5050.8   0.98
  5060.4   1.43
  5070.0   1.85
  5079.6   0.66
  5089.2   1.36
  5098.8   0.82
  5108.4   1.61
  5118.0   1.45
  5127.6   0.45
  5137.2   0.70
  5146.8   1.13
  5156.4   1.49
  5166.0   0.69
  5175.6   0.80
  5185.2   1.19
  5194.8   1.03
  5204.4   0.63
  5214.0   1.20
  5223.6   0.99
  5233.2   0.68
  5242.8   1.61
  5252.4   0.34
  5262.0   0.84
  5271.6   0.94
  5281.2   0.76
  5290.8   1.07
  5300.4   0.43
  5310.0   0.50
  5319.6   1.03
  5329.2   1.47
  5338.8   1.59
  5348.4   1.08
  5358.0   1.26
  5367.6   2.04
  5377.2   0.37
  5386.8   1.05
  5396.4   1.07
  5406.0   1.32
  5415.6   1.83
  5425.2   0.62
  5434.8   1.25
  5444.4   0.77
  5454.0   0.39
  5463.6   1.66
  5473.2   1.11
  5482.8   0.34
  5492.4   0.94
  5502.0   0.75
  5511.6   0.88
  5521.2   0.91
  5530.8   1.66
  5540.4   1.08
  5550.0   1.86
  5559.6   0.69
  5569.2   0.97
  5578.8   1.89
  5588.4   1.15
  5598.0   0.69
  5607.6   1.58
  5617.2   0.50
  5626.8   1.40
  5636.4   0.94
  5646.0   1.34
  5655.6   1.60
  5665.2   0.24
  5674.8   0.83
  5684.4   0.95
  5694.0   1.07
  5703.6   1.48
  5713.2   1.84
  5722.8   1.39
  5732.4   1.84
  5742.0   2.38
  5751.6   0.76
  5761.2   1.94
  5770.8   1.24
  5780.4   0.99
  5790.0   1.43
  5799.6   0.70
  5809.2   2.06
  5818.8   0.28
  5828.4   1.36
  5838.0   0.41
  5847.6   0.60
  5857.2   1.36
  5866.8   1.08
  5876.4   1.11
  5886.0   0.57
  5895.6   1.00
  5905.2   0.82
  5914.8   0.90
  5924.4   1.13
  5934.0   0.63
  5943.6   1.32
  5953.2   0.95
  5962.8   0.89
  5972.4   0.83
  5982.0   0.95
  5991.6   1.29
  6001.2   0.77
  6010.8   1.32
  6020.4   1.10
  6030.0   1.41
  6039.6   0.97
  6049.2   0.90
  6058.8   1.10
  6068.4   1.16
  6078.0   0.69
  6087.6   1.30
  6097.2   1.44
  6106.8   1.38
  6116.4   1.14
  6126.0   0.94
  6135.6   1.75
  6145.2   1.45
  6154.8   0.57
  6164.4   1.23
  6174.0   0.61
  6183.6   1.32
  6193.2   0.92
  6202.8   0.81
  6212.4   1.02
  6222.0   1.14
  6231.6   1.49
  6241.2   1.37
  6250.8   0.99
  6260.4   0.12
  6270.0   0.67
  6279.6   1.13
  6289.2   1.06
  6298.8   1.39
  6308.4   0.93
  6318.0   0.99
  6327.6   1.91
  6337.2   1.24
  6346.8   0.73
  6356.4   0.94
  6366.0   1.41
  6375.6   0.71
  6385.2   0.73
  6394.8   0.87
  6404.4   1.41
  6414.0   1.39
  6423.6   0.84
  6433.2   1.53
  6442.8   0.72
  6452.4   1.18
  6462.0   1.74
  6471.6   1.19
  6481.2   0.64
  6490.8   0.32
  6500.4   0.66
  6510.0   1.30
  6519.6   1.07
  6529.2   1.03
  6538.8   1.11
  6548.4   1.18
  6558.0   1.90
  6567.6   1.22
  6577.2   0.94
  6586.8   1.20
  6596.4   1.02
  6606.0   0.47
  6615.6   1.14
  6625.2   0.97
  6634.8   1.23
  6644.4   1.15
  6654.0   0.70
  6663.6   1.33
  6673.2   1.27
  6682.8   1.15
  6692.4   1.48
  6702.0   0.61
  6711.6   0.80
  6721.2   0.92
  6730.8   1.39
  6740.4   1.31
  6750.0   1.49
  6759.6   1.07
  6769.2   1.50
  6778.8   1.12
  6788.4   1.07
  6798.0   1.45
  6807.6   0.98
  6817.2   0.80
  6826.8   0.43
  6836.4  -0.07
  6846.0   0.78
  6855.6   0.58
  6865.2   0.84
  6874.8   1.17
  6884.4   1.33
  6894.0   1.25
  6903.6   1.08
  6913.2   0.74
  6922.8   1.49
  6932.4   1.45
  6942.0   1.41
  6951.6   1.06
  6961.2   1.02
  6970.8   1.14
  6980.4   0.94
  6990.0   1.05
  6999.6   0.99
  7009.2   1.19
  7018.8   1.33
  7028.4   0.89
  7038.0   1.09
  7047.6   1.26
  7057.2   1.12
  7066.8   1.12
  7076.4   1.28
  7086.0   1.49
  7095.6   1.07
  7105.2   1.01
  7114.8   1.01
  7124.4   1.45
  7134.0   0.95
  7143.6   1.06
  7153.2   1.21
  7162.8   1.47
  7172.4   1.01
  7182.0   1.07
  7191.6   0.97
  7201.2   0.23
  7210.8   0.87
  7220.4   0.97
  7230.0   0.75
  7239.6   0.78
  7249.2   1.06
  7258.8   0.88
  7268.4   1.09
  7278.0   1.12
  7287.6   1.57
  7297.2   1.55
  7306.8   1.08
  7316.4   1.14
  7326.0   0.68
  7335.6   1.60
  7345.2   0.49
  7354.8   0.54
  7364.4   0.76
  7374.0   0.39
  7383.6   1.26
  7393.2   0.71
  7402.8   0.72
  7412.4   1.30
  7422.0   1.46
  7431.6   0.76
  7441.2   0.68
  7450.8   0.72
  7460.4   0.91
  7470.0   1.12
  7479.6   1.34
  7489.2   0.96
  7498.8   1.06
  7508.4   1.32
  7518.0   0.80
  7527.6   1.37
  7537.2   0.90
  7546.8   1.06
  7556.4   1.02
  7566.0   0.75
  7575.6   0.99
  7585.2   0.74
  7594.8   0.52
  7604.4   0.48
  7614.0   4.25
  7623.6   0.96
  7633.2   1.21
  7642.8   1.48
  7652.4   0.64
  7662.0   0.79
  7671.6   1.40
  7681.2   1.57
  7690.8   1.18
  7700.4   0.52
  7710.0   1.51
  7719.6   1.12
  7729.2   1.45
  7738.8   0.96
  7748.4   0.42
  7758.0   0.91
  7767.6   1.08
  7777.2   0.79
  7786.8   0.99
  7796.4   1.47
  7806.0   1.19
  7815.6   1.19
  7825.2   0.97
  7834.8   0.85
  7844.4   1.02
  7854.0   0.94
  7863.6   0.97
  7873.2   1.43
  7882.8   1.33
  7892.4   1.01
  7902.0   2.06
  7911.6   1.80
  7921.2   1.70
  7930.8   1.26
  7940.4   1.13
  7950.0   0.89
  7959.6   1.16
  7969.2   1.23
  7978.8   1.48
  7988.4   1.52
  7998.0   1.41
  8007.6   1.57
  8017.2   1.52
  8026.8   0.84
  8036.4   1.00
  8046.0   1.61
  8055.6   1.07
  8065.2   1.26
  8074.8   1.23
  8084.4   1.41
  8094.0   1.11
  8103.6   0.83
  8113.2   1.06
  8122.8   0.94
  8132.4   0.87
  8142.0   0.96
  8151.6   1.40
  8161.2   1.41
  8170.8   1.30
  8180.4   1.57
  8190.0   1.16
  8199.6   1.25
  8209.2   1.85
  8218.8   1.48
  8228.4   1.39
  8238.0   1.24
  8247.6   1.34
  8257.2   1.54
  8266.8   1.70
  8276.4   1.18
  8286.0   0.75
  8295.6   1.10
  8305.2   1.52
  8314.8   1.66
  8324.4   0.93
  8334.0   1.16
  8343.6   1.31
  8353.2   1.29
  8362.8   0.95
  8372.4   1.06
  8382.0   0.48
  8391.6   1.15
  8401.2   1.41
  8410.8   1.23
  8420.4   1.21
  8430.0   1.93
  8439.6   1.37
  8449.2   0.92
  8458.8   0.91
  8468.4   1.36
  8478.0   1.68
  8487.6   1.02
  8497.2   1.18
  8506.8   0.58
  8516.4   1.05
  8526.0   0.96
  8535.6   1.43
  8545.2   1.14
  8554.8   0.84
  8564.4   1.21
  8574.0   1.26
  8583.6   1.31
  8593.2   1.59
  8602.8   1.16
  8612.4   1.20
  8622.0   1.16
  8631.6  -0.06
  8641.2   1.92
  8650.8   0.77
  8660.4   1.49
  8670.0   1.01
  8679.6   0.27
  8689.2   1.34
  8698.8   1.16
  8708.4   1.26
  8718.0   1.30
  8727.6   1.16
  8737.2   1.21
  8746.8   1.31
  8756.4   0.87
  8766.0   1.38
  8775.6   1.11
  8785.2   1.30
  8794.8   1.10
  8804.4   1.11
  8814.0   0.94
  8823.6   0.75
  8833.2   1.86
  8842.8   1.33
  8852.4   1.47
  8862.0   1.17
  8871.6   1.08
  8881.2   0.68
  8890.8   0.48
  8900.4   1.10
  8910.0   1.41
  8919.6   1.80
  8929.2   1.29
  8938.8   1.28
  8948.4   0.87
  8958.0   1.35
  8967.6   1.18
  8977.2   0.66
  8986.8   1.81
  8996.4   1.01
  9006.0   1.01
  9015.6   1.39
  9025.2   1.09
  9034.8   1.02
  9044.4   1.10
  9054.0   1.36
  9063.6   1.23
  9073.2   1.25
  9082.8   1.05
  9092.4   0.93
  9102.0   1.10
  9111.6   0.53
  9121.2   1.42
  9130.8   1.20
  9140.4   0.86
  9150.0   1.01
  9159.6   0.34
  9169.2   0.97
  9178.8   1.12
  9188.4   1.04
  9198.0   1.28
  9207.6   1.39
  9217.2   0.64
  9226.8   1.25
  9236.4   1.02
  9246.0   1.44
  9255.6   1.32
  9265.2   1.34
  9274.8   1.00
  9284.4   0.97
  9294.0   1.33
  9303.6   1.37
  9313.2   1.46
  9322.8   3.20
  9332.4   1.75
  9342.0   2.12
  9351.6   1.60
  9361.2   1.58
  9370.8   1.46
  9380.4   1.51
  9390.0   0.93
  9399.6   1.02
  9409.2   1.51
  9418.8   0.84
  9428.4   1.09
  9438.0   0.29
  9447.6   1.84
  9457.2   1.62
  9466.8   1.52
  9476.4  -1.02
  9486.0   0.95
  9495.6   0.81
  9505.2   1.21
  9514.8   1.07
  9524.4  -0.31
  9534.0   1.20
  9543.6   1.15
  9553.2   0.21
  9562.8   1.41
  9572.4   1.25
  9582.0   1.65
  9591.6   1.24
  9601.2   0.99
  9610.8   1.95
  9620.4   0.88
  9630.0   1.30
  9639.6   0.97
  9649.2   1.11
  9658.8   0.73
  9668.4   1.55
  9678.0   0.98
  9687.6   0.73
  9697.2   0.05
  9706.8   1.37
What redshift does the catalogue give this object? 1.042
